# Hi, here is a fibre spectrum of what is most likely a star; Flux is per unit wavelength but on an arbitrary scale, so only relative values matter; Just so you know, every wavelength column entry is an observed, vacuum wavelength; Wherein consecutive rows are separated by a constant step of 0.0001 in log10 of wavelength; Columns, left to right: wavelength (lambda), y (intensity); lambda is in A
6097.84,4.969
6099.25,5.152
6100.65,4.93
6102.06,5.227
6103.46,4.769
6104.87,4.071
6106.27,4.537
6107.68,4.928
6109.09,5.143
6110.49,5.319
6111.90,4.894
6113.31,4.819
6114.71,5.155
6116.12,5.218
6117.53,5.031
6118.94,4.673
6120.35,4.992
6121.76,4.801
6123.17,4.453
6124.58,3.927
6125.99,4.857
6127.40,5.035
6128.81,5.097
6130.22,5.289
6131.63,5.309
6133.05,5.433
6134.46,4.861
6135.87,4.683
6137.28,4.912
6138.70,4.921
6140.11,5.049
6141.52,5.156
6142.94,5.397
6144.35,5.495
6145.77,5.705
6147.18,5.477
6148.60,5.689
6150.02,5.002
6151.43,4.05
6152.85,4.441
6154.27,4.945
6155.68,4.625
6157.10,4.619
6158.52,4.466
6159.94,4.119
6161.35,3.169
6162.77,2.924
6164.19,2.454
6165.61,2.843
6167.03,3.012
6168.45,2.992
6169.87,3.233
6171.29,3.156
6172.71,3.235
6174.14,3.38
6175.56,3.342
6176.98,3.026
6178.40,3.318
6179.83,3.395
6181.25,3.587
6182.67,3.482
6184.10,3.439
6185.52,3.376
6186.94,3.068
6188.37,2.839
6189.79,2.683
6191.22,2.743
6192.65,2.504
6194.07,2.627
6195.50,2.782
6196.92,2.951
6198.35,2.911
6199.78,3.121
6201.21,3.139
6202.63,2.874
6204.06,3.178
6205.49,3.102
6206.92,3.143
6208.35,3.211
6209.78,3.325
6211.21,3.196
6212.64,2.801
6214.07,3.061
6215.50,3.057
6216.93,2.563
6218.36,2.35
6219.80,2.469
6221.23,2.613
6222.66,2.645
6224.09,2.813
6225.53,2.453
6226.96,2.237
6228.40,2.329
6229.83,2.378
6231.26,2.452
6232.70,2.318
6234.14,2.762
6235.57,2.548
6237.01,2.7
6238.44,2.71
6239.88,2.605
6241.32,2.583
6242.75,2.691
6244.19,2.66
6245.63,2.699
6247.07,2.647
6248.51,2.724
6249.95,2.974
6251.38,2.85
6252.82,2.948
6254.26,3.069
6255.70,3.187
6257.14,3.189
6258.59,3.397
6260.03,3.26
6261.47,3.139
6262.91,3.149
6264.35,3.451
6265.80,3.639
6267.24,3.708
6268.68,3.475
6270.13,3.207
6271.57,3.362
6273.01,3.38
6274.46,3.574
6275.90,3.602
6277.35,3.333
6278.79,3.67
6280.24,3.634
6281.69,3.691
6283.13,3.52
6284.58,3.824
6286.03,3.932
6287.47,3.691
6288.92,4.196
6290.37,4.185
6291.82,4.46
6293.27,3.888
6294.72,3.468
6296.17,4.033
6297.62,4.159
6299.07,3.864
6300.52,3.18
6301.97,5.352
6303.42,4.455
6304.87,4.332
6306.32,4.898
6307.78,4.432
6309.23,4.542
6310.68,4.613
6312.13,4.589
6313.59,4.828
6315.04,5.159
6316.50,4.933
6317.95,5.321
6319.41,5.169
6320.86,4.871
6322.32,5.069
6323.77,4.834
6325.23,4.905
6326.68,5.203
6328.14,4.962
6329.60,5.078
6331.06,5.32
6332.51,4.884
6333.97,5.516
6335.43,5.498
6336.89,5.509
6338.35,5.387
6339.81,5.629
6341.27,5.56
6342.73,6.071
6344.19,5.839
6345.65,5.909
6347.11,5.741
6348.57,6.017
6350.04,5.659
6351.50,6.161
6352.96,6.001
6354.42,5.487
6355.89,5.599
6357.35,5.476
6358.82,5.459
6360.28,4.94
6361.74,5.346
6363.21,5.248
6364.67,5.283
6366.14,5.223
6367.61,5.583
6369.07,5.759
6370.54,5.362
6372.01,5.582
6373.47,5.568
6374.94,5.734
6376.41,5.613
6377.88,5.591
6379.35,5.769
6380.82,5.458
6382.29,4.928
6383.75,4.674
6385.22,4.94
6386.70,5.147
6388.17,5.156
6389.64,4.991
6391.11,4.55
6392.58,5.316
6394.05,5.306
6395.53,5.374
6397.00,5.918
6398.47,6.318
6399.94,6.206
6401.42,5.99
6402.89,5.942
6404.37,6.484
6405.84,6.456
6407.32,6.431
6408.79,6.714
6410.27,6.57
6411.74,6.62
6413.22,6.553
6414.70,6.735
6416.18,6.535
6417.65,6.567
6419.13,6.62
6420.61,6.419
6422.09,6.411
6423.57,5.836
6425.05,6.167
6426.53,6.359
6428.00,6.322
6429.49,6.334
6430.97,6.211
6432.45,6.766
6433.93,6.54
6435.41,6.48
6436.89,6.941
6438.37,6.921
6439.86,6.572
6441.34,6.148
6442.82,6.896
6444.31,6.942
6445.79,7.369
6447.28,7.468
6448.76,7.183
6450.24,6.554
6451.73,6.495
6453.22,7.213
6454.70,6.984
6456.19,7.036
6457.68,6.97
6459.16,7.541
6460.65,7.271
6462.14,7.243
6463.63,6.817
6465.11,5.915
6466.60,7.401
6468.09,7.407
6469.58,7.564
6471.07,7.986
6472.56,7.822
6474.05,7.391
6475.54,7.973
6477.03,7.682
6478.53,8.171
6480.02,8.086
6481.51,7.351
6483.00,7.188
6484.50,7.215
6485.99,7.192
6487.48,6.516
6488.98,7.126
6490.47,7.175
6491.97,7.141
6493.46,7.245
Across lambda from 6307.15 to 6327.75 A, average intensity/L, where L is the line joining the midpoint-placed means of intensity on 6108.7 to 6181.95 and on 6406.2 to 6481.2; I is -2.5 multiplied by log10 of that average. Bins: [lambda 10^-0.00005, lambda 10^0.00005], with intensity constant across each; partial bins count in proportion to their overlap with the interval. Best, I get 0.19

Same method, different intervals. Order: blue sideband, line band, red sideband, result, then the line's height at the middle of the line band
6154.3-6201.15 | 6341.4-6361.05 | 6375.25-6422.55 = -0.080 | 5.31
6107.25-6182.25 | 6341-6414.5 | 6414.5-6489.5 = 0.120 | 6.35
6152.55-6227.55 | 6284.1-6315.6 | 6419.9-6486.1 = 0.116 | 4.75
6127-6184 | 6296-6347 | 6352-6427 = 0.073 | 5.33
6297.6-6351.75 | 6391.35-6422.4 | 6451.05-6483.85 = 0.028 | 6.39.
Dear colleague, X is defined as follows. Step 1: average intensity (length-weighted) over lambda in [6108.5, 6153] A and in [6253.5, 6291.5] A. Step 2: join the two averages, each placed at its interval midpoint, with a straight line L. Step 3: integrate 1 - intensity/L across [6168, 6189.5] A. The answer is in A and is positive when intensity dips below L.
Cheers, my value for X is 6.0 A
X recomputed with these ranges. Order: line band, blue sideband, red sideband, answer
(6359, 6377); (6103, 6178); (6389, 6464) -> 1.9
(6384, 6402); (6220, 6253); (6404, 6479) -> 1.4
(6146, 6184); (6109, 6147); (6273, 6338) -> 8.7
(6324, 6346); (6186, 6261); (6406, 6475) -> -2.4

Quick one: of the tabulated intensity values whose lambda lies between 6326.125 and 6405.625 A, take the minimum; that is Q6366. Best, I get 4.55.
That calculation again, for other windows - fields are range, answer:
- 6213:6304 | 2.237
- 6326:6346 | 4.884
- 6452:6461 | 6.97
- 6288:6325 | 3.18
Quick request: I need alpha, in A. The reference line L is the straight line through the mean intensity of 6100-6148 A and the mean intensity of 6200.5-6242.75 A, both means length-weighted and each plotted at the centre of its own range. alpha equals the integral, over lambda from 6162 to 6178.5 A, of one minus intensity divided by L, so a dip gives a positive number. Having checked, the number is 3.6 A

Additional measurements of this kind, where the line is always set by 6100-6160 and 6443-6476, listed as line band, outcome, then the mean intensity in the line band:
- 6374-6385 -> 2.10 A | 5.38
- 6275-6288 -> 5.05 A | 3.66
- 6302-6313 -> 2.76 A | 4.61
